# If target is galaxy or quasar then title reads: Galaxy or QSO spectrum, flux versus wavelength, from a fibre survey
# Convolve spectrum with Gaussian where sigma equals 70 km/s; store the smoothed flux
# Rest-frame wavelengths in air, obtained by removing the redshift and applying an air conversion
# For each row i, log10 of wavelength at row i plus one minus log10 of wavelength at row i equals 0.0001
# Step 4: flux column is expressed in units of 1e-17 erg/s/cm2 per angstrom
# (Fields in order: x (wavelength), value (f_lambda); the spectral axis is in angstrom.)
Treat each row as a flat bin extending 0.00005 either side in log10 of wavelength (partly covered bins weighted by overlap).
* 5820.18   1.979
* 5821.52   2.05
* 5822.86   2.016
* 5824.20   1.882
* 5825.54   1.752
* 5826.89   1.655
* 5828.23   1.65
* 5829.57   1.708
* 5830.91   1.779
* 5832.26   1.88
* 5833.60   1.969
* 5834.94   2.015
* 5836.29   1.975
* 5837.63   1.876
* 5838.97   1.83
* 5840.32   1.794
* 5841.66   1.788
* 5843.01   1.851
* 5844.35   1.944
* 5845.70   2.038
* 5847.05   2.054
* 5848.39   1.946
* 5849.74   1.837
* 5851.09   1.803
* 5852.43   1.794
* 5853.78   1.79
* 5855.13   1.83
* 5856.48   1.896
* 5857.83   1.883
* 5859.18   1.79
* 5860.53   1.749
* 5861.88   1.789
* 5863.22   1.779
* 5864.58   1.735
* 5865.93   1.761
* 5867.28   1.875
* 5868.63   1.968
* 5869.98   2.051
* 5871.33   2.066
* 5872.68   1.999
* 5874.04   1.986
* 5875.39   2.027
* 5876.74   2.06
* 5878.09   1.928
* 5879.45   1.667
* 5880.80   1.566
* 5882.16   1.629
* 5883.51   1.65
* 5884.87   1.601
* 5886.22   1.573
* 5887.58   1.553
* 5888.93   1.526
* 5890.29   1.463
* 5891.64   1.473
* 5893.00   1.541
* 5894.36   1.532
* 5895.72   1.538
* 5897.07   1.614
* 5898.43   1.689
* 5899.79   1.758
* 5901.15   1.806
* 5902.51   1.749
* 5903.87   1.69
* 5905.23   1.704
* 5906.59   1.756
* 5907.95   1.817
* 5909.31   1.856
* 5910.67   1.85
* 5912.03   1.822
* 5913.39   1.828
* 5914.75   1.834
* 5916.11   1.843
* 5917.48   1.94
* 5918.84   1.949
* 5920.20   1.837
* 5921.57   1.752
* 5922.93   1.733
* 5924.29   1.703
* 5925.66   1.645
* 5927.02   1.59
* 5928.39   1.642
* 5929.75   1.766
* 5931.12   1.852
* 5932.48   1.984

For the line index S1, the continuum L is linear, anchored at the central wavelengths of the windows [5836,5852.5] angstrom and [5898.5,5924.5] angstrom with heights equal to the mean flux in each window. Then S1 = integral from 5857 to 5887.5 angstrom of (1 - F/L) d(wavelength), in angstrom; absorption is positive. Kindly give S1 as 0.55 angstrom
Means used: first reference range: 1.89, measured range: 1.82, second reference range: 1.8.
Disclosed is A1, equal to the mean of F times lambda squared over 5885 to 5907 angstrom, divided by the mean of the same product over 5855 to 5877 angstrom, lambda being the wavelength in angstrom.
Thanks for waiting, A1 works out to 0.86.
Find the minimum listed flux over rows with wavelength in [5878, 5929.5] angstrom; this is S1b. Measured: 1.463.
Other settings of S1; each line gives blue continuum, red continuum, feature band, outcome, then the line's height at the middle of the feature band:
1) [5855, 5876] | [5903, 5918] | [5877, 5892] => 1.9 angstrom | 1.85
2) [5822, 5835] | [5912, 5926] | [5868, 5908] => 1.9 angstrom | 1.82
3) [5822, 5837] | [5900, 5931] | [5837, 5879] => -1.4 angstrom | 1.82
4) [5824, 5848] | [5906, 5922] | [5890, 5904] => 1.7 angstrom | 1.85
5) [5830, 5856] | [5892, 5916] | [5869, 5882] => -0.8 angstrom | 1.8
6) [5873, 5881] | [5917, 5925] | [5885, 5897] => 2.2 angstrom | 1.87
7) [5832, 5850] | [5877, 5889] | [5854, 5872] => -0.8 angstrom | 1.78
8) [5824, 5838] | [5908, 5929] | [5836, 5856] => -0.6 angstrom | 1.82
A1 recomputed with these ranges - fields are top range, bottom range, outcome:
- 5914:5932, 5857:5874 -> 0.97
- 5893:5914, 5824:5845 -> 0.96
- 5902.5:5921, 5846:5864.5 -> 1.01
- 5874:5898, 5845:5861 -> 0.90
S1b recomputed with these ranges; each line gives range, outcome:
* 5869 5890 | 1.526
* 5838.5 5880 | 1.667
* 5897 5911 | 1.614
